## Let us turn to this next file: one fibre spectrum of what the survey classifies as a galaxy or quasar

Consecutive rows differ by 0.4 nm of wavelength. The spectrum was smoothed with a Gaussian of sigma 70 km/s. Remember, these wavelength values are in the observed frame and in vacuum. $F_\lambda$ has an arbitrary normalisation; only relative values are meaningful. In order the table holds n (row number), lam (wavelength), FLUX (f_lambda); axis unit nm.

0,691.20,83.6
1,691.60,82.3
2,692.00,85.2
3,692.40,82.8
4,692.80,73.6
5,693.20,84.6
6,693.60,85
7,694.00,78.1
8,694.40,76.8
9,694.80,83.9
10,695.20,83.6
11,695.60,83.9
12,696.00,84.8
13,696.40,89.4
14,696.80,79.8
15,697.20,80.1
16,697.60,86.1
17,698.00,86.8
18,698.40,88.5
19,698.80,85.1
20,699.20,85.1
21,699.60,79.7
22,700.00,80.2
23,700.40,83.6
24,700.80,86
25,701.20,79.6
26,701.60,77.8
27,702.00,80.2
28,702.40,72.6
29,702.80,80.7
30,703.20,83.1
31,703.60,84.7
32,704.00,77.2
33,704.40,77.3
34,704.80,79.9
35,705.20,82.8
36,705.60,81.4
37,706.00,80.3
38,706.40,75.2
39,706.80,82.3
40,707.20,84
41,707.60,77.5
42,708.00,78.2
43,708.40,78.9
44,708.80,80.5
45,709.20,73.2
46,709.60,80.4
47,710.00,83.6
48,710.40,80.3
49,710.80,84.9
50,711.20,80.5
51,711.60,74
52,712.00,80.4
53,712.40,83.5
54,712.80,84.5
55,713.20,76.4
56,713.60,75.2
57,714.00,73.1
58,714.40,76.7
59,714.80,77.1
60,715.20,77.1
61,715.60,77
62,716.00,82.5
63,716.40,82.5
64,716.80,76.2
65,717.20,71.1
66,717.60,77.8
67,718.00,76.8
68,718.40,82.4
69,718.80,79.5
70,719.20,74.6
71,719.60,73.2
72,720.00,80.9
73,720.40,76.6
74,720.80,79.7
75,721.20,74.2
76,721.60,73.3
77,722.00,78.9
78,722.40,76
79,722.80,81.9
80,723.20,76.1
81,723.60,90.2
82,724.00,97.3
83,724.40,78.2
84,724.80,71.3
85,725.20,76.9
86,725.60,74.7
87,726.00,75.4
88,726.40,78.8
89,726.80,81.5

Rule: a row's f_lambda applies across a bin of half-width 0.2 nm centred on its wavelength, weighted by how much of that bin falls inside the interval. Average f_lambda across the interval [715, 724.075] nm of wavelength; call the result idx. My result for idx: 78.7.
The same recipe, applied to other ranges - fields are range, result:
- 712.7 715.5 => 76.9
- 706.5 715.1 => 79.2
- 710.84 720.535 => 78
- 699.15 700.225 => 81.2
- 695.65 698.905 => 85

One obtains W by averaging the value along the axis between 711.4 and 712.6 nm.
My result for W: 79.3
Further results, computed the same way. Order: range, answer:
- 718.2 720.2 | 78.1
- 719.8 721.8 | 76.9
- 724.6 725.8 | 74.3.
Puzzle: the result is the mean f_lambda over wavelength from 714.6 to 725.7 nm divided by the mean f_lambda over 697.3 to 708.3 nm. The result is 0.96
